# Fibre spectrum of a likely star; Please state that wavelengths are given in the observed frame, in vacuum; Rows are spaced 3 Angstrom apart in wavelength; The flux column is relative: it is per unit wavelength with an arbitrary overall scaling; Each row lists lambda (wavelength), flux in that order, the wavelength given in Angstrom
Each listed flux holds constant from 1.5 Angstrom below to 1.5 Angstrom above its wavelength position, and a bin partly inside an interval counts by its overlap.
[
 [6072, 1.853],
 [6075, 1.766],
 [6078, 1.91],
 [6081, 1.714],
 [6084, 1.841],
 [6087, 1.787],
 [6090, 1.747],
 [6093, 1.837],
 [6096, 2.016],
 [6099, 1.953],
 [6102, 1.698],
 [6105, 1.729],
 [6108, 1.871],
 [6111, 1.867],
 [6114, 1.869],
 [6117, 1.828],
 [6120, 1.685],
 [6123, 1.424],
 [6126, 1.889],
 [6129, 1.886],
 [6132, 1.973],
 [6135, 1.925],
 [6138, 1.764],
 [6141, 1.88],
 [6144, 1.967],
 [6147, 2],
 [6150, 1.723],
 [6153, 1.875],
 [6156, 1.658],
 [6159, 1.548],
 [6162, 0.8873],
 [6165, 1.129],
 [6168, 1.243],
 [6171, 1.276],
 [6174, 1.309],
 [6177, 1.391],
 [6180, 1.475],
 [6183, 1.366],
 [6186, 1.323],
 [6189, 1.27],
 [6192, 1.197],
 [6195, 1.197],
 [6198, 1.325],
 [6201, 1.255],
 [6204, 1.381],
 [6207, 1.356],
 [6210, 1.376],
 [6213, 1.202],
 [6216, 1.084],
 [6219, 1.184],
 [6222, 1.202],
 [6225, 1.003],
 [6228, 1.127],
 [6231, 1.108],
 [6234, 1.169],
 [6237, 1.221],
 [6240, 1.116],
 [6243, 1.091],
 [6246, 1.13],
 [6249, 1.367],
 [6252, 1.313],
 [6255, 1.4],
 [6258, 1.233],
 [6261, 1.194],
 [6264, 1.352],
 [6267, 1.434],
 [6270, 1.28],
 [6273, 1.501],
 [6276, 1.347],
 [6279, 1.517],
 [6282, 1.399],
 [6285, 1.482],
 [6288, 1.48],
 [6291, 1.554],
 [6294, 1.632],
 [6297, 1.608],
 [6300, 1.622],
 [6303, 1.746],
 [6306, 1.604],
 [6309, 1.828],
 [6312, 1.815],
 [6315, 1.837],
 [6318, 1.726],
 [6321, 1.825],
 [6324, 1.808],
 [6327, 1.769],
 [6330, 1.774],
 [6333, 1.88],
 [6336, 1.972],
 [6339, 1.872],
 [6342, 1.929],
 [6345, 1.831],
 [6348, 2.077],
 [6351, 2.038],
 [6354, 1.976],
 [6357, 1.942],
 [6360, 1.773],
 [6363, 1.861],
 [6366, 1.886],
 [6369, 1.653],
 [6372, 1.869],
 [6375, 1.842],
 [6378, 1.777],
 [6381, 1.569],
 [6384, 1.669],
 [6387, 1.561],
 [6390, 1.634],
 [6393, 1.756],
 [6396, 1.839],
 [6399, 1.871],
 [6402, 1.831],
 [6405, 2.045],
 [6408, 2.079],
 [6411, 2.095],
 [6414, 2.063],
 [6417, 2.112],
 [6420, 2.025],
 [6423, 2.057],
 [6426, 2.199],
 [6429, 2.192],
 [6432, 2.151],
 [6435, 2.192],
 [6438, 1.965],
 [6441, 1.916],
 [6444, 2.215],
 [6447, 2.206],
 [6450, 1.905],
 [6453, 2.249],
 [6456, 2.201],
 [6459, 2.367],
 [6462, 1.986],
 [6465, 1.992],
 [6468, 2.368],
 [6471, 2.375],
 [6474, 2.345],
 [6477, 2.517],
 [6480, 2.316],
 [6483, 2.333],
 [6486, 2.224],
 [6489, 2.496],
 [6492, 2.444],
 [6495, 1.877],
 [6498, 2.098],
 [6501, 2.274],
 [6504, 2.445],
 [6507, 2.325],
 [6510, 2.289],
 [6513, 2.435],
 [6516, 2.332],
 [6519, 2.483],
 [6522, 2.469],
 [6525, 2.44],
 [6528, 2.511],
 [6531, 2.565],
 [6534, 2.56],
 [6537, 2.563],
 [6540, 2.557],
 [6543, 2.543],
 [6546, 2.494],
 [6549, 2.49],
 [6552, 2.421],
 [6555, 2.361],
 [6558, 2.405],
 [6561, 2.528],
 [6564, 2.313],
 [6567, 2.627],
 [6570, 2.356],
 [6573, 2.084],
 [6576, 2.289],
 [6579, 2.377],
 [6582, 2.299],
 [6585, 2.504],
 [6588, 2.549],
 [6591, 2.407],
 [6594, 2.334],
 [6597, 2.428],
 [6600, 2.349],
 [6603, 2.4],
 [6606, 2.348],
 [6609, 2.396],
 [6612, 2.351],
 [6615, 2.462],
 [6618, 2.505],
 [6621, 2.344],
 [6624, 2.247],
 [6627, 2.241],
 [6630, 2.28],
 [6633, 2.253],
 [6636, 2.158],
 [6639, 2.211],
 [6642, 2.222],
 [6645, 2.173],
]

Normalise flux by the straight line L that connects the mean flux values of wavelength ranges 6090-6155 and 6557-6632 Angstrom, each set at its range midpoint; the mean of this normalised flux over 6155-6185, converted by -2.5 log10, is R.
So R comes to 0.39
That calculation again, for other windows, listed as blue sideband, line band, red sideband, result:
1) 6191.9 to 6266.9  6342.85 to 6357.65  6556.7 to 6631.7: -0.22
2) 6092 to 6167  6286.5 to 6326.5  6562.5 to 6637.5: 0.16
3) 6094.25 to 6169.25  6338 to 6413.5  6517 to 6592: 0.16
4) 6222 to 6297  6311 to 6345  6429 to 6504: -0.14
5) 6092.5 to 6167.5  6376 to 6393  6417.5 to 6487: 0.25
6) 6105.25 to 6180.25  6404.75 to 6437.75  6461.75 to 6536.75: 0.05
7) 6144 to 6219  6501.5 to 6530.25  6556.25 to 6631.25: -0.11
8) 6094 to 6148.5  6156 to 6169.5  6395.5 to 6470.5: 0.44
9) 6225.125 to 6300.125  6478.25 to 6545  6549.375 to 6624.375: -0.12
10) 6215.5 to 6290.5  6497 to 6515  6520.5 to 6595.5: -0.04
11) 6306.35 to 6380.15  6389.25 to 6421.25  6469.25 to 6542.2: 0.06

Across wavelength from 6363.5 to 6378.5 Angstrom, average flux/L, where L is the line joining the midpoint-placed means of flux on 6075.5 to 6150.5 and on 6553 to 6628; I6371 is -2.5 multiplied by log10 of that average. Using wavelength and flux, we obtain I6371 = 0.18 mag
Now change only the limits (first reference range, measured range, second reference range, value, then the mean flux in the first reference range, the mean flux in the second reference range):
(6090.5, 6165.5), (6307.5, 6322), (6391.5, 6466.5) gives 0.08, 1.76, 2.06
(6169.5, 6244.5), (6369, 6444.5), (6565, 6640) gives -0.07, 1.24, 2.35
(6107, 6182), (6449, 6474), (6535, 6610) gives 0.01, 1.65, 2.42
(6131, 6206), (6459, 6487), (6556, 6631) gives -0.08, 1.49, 2.38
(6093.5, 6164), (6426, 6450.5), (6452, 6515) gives 0.06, 1.78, 2.28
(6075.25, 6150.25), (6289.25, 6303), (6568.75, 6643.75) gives 0.24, 1.83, 2.34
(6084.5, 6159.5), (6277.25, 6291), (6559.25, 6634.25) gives 0.33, 1.82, 2.37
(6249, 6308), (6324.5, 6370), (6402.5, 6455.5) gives -0.08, 1.46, 2.09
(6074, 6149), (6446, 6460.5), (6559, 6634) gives 0.01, 1.83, 2.37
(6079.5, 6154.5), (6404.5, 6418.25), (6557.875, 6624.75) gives 0.05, 1.83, 2.39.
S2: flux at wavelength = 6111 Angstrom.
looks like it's 1.867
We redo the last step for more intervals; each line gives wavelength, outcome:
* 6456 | 2.201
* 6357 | 1.942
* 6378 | 1.777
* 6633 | 2.253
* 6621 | 2.344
